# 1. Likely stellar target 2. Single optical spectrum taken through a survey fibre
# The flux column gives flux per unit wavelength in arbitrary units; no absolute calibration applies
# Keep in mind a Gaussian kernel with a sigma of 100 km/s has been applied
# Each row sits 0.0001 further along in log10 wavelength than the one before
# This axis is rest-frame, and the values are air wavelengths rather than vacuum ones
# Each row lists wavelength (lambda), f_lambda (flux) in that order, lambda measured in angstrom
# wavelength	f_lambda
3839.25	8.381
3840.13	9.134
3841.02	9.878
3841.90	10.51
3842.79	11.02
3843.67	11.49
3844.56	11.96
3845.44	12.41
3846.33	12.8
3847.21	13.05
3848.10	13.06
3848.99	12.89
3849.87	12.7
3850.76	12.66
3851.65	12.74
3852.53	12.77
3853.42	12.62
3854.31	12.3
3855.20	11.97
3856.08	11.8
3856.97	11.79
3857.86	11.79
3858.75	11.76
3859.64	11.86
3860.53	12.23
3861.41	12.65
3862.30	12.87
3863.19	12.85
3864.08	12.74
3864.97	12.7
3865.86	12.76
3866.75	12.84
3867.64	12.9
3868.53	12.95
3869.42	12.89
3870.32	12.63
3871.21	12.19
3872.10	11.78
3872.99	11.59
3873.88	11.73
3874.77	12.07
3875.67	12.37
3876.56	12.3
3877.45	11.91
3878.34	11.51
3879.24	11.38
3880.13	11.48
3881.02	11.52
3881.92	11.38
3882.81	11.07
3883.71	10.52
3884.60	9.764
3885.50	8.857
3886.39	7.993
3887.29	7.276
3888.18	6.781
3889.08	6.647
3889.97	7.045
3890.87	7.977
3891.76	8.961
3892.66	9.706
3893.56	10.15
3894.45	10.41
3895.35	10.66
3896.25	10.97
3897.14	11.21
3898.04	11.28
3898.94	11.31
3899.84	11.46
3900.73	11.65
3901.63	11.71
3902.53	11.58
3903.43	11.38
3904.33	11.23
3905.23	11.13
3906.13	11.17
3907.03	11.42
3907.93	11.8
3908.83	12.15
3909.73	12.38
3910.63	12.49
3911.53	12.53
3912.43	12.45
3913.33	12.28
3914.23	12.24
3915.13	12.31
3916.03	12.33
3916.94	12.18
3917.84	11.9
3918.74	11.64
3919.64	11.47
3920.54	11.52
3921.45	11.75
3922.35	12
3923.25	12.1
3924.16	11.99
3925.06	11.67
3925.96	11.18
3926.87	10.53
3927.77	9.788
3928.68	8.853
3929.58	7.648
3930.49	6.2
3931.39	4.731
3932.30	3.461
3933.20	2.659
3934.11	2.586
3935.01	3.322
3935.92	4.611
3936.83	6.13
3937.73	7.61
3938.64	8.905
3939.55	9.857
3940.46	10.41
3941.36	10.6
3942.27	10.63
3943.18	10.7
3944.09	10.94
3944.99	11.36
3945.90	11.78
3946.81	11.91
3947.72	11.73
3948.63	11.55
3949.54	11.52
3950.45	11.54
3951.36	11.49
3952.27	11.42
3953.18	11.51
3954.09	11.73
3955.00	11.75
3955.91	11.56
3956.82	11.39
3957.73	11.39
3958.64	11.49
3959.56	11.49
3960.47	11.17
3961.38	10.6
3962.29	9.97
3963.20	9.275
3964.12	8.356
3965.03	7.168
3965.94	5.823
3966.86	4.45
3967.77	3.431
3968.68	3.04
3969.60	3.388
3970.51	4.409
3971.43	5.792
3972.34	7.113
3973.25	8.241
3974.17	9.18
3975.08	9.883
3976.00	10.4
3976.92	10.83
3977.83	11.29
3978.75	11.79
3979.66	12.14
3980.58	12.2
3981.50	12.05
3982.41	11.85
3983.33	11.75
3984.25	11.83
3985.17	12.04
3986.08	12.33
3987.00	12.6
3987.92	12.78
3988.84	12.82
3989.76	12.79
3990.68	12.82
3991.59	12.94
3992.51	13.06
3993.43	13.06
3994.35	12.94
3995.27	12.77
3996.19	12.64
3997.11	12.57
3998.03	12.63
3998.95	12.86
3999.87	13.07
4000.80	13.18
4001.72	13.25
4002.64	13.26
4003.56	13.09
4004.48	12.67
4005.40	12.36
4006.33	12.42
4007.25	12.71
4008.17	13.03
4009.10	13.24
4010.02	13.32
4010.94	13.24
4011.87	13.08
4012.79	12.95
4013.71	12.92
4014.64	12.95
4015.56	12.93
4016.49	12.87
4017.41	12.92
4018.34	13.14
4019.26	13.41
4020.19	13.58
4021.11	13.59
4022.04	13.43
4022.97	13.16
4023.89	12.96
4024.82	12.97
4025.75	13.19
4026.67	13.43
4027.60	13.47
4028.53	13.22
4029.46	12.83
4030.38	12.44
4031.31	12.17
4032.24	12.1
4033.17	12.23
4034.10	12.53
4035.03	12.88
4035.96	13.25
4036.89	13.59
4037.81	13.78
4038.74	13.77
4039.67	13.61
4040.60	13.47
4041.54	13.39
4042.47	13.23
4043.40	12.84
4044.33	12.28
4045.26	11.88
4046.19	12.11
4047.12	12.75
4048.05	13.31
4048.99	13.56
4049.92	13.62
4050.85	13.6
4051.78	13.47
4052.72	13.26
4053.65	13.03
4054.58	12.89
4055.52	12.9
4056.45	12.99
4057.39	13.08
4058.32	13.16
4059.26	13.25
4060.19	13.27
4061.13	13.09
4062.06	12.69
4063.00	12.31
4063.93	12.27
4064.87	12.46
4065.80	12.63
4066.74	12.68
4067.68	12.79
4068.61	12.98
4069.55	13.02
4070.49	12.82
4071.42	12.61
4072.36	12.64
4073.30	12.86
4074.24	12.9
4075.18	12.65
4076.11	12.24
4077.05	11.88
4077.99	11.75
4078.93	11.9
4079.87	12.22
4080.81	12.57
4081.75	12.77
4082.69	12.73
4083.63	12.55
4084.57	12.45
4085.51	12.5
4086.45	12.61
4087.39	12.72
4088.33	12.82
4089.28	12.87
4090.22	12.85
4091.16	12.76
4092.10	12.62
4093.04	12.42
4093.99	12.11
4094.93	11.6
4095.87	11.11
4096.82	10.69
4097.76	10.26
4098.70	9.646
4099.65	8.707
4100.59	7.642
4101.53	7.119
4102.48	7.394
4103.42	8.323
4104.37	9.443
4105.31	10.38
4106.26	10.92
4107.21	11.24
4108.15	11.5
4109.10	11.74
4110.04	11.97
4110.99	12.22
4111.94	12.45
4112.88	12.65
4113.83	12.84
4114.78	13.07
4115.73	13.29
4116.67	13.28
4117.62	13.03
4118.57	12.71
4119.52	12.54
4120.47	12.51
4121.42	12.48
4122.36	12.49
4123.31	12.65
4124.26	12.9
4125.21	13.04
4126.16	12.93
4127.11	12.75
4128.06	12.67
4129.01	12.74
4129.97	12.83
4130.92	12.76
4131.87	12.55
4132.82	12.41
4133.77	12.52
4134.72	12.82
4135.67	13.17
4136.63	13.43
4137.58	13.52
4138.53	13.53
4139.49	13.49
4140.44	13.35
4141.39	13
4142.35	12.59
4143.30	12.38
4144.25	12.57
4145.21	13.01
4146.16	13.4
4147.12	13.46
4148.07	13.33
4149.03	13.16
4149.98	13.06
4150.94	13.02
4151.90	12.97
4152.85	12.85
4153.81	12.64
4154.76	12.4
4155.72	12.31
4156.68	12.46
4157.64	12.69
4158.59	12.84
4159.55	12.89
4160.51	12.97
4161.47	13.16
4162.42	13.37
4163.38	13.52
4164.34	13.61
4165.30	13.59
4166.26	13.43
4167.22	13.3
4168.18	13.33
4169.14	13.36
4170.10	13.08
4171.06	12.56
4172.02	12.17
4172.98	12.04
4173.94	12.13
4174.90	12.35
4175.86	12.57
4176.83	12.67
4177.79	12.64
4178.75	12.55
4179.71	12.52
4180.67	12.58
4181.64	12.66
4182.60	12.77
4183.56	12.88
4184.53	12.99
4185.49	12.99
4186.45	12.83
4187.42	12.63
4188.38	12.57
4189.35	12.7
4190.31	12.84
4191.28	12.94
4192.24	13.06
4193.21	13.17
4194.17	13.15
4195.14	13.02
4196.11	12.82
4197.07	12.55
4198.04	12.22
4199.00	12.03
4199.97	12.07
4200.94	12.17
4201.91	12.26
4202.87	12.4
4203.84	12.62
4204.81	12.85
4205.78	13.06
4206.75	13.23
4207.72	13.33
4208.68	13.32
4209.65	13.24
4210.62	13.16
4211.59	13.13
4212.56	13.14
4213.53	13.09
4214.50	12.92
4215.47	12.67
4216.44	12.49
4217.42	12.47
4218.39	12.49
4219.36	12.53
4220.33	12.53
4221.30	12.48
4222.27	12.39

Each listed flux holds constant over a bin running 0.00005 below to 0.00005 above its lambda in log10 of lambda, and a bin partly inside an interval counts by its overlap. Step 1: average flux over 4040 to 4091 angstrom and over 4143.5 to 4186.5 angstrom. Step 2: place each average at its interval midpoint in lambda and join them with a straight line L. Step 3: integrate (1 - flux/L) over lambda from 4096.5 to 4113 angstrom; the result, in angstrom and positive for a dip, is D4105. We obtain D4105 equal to 3.4 angstrom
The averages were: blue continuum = 12.8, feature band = 10.2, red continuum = 12.9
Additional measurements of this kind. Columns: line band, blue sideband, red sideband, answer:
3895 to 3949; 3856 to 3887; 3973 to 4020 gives 7.8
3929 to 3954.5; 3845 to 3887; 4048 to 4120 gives 6.7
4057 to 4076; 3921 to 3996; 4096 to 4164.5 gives -2.4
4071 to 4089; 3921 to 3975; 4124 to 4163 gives -1.3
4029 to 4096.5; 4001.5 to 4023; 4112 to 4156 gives 1.3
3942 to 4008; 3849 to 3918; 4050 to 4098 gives 5.9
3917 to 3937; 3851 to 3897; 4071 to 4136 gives 4.8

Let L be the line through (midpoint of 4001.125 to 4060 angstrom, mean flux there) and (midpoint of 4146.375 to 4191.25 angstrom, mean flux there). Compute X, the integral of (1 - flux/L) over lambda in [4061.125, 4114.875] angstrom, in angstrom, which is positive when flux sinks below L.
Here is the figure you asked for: 4.86 angstrom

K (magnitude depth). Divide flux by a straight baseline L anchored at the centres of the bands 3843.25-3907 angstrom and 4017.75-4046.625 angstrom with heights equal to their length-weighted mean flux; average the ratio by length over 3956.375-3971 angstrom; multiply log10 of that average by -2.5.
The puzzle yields 0.48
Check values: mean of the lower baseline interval 11.4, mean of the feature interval 7.91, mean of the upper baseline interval 13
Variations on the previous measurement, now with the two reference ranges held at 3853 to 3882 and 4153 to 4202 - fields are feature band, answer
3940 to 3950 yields 0.106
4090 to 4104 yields 0.221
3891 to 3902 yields 0.146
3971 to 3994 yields 0.096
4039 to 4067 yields -0.037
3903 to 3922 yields 0.034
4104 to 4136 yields 0.022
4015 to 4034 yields -0.043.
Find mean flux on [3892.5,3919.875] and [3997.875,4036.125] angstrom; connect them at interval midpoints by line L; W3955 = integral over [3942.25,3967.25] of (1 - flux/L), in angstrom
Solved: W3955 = 3.31 angstrom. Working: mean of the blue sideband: 11.6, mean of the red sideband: 13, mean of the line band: 10.6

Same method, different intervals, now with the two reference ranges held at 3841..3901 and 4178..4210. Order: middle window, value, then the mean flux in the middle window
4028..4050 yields -1.5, 12.9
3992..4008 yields -1.2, 12.9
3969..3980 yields 3.0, 8.6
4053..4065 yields -0.7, 12.9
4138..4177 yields -1.1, 12.9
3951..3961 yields 0.2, 11.5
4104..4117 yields 0.5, 11.9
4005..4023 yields -1.6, 13.1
